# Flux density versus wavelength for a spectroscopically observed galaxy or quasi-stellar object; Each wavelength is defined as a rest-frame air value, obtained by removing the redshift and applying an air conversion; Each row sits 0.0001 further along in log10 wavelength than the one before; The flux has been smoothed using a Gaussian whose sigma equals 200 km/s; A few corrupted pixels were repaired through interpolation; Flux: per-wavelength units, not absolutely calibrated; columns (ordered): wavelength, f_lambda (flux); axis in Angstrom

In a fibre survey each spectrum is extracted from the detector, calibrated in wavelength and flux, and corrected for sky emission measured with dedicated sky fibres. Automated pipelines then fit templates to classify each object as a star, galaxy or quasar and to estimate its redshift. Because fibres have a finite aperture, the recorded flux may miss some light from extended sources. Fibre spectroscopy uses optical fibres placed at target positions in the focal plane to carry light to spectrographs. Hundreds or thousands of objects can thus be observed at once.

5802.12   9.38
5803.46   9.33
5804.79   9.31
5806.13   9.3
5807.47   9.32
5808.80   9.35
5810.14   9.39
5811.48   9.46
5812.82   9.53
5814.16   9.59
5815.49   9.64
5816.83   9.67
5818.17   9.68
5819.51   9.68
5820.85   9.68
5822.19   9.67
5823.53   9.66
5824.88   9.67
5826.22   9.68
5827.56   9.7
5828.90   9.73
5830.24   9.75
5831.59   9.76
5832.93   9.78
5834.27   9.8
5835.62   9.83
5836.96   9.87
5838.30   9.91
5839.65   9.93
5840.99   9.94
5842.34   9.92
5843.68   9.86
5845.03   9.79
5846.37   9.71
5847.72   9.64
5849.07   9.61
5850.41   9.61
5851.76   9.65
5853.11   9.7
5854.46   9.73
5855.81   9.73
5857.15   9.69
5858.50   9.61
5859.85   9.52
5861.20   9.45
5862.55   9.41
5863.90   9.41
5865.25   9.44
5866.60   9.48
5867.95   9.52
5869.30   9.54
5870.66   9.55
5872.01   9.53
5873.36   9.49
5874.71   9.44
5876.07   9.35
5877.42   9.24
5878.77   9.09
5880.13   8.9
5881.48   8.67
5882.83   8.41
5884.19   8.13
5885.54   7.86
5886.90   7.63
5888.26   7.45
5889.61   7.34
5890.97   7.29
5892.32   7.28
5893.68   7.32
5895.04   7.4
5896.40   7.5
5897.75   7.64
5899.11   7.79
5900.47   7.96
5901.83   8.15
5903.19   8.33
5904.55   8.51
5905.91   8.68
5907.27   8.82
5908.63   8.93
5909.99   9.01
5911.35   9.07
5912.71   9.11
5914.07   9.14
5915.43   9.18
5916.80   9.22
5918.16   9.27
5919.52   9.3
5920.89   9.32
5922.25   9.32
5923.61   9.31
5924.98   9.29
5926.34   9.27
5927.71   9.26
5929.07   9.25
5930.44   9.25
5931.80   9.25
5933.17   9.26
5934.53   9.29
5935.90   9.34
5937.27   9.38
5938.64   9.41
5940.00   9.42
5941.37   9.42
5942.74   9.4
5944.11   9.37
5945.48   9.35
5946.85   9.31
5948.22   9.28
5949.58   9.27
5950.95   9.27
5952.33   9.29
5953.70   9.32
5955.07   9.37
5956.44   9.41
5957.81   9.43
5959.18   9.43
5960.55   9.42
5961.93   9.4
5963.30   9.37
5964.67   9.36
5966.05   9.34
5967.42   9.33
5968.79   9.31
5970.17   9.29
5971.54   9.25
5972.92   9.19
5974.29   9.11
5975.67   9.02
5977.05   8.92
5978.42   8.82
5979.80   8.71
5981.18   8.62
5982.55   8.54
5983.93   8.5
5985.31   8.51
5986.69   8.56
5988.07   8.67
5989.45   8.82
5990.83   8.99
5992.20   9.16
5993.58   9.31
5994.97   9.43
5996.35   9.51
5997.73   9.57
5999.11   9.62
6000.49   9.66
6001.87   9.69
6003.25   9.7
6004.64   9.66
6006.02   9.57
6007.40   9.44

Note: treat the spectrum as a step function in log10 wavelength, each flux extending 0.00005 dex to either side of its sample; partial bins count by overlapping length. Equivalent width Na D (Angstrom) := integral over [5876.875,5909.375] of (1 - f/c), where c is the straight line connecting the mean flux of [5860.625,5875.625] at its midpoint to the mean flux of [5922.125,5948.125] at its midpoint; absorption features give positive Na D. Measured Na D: 4.6 Angstrom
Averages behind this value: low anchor 9.47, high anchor 9.32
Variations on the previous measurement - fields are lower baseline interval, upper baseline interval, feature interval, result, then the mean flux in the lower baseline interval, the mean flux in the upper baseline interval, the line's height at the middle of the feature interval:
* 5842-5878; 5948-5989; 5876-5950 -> 4.6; 9.58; 9.11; 9.35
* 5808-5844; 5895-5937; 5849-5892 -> 1.2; 9.71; 8.88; 9.3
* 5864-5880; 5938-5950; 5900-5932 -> 1.3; 9.4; 9.37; 9.38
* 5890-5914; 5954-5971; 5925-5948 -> -1.2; 8.18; 9.37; 8.86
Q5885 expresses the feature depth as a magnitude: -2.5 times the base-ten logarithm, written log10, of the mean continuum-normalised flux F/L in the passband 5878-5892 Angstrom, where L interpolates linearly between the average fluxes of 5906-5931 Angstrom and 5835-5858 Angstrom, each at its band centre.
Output 0.17 mag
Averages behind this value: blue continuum 9.77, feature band 8.07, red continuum 9.17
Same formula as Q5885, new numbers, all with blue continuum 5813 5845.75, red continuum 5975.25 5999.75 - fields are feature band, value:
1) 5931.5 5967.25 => -0.02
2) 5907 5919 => 0.03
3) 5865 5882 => 0.02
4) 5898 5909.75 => 0.12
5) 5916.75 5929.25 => 0.00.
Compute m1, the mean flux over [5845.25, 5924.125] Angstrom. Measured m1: 8.89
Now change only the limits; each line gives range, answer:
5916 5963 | 9.33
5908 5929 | 9.2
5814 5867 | 9.69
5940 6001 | 9.19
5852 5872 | 9.56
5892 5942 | 8.84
